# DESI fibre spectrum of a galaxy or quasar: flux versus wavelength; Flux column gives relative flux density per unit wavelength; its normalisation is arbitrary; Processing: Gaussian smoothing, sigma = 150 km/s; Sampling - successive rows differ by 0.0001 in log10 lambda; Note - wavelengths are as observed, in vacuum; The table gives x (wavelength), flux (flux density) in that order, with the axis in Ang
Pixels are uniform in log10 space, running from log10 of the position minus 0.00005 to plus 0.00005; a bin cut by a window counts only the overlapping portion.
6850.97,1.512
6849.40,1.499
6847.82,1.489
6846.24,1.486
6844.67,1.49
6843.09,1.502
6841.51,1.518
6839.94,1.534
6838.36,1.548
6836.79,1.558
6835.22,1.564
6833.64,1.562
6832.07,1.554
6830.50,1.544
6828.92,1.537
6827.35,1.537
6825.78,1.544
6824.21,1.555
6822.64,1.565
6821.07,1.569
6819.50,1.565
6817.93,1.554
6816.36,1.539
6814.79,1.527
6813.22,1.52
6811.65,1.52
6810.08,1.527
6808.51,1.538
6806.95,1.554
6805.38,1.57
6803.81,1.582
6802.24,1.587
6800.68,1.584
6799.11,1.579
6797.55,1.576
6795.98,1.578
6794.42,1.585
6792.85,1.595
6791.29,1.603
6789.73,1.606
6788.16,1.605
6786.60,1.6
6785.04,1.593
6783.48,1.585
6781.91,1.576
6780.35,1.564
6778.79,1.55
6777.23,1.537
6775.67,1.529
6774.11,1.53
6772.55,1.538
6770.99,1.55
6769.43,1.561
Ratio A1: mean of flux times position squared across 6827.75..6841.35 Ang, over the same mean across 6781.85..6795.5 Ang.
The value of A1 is 1.0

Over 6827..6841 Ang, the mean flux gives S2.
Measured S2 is 1.55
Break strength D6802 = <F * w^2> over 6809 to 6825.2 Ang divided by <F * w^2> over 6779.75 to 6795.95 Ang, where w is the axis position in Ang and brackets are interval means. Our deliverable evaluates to 0.98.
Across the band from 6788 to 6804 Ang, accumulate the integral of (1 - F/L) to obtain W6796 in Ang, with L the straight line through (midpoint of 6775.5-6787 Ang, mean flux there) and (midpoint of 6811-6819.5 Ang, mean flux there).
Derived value -0.4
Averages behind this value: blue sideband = 1.57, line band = 1.59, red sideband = 1.53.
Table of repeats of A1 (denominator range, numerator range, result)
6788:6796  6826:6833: 0.98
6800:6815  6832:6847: 1.00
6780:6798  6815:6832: 0.99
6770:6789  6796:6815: 1.00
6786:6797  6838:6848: 0.96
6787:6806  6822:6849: 0.98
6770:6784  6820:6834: 1.02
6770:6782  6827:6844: 1.01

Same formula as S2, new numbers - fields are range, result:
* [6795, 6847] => 1.55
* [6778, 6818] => 1.57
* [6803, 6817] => 1.54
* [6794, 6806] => 1.58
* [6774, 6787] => 1.56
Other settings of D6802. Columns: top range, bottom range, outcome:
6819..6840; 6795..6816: 1.00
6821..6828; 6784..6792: 0.98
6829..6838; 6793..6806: 0.99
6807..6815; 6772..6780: 1.00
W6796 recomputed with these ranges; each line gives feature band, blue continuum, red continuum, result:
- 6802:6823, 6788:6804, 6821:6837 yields 0.28 Ang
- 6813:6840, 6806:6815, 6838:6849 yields -0.54 Ang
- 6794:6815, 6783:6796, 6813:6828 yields 0.19 Ang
